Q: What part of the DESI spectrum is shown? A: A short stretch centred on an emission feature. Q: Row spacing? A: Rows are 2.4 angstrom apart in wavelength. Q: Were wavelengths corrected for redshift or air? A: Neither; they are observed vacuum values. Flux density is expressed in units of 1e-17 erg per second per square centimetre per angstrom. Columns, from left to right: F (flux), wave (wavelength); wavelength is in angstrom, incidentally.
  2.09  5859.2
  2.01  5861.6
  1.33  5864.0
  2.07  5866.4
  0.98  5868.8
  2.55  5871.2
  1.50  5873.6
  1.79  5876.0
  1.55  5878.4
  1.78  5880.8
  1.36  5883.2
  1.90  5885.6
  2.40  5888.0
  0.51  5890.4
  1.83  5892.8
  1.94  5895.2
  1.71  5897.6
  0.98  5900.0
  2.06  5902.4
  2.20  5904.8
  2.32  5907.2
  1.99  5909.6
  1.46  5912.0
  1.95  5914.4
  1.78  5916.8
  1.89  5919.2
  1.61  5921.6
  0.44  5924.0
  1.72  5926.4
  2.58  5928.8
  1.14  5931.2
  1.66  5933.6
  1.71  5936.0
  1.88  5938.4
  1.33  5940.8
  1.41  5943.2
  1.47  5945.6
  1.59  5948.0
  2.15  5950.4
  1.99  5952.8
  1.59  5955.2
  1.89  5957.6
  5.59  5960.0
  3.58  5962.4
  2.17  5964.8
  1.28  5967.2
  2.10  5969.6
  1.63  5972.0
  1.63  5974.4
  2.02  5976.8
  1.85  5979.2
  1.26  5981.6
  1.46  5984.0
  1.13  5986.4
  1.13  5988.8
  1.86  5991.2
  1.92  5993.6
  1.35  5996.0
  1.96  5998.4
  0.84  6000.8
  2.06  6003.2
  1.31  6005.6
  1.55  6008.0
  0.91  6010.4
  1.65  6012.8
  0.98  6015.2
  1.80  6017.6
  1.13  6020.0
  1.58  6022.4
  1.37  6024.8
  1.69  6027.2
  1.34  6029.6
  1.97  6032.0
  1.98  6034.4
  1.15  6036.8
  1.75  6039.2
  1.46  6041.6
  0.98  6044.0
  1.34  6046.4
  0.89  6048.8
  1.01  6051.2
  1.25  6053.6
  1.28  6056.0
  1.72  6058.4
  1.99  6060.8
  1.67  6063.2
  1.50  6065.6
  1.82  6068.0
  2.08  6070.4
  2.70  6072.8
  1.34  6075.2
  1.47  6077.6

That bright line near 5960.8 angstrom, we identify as [O III] 5007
